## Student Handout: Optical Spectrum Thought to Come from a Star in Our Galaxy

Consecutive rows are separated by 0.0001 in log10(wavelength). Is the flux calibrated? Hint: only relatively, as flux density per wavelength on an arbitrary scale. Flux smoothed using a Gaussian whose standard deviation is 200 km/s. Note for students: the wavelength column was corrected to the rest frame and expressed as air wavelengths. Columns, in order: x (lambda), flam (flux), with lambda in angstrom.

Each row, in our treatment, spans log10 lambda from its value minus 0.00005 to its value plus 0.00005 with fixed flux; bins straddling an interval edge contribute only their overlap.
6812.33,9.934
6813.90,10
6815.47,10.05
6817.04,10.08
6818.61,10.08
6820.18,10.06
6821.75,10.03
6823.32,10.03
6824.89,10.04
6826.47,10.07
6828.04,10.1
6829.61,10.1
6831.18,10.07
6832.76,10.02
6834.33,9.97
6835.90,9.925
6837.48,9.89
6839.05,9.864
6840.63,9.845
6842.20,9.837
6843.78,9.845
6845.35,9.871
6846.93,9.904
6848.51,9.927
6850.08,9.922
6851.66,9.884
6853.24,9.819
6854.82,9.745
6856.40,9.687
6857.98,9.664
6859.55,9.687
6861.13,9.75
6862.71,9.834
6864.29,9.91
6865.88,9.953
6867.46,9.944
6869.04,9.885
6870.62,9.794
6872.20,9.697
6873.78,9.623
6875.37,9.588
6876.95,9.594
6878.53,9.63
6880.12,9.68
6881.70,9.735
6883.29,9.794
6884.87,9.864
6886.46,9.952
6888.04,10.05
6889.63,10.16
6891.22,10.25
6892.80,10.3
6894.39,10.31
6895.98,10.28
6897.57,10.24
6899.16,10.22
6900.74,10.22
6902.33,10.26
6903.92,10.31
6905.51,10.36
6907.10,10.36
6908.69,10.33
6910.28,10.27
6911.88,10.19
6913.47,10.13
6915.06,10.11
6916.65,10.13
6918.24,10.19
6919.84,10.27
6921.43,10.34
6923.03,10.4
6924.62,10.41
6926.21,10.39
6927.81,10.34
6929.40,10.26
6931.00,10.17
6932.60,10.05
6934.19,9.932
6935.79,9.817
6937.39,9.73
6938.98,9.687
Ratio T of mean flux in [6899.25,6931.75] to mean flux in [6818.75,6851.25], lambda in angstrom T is 1.03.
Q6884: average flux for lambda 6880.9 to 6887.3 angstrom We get 9.85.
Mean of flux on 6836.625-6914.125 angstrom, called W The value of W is 9.96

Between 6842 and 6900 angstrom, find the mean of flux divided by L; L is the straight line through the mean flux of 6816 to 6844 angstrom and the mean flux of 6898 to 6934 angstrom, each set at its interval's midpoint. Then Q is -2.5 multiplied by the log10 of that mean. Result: 0.03 mag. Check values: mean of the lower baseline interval 9.99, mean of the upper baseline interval 10.3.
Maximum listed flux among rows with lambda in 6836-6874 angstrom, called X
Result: 9.953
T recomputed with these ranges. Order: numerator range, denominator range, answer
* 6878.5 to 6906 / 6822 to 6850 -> 1.01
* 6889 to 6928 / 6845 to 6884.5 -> 1.05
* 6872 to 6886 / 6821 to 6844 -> 0.97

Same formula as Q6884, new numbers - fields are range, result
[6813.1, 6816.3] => 10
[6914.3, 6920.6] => 10.2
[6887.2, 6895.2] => 10.2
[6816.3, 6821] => 10.1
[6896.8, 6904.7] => 10.3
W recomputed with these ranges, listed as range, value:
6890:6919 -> 10.2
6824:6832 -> 10.1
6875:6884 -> 9.67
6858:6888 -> 9.78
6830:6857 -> 9.89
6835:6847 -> 9.87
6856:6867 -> 9.79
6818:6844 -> 9.99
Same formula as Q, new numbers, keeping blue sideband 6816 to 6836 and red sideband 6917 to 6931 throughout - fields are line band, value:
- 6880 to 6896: 0.02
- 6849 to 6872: 0.03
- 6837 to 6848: 0.02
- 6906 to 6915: 0.00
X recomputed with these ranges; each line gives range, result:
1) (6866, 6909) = 10.36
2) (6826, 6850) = 10.1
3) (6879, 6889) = 10.05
